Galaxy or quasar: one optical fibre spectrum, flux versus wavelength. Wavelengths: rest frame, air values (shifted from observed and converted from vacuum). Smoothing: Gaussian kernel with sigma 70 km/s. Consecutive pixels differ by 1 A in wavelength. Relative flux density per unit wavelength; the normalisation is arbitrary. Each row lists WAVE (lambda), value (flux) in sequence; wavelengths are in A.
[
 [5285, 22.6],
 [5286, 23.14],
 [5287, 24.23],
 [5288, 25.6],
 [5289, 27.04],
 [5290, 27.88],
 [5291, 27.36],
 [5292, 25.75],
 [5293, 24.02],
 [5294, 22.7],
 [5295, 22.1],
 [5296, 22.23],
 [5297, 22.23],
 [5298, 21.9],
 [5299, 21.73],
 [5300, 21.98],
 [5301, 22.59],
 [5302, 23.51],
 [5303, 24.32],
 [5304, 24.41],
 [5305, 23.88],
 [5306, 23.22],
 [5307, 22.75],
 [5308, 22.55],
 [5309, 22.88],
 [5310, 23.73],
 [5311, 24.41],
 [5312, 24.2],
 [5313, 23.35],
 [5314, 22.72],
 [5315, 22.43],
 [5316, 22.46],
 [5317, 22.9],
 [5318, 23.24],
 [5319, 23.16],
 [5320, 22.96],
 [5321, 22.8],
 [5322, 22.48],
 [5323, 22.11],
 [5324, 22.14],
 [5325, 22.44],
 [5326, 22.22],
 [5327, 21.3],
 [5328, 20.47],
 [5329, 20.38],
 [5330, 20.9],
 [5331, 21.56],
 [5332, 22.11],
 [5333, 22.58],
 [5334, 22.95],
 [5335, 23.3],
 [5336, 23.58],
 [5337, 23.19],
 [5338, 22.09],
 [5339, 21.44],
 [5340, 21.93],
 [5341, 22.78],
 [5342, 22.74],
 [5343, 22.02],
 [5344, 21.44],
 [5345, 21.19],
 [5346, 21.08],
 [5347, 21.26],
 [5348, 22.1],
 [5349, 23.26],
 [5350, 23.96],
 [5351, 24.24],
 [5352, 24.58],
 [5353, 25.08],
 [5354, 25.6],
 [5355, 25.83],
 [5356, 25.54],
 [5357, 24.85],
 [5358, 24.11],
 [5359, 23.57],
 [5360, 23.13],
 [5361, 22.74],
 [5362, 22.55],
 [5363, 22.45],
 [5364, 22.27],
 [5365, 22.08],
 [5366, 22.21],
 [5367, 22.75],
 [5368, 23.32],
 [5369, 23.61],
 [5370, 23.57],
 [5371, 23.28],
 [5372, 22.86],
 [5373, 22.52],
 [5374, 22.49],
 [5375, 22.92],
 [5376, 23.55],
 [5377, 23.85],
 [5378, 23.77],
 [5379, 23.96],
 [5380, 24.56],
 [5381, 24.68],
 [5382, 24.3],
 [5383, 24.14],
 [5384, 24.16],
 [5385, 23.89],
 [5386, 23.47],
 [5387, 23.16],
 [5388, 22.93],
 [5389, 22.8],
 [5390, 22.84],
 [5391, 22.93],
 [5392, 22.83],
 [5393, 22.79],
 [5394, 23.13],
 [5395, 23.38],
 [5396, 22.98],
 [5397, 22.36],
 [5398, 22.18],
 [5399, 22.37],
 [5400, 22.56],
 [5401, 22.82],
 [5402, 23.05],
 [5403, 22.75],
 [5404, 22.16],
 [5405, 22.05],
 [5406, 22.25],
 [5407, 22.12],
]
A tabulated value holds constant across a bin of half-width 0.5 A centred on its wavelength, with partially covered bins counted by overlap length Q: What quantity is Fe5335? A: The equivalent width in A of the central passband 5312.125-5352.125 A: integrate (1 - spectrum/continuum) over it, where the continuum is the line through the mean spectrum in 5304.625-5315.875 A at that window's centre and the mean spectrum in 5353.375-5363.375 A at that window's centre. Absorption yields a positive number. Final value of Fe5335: 2.08 A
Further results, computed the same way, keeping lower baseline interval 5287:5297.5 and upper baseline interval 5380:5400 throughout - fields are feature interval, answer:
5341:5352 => 0.7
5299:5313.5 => 0.7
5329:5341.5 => 0.9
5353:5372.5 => 0.1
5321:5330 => 0.9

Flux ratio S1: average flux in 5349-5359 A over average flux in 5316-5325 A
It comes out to 1.09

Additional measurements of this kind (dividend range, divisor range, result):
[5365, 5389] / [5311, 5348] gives 1.05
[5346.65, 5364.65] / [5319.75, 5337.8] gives 1.07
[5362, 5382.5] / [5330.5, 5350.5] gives 1.04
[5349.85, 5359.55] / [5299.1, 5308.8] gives 1.07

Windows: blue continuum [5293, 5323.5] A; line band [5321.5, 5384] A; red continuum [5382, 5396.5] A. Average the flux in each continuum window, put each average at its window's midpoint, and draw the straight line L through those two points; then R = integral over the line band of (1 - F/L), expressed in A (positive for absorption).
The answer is 0.5 A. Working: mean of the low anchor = 22.9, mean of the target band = 22.9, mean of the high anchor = 23.3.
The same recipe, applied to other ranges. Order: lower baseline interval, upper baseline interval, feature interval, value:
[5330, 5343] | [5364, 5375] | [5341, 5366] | -0.6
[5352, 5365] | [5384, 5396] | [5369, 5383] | -0.1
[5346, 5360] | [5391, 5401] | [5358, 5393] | 0.1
